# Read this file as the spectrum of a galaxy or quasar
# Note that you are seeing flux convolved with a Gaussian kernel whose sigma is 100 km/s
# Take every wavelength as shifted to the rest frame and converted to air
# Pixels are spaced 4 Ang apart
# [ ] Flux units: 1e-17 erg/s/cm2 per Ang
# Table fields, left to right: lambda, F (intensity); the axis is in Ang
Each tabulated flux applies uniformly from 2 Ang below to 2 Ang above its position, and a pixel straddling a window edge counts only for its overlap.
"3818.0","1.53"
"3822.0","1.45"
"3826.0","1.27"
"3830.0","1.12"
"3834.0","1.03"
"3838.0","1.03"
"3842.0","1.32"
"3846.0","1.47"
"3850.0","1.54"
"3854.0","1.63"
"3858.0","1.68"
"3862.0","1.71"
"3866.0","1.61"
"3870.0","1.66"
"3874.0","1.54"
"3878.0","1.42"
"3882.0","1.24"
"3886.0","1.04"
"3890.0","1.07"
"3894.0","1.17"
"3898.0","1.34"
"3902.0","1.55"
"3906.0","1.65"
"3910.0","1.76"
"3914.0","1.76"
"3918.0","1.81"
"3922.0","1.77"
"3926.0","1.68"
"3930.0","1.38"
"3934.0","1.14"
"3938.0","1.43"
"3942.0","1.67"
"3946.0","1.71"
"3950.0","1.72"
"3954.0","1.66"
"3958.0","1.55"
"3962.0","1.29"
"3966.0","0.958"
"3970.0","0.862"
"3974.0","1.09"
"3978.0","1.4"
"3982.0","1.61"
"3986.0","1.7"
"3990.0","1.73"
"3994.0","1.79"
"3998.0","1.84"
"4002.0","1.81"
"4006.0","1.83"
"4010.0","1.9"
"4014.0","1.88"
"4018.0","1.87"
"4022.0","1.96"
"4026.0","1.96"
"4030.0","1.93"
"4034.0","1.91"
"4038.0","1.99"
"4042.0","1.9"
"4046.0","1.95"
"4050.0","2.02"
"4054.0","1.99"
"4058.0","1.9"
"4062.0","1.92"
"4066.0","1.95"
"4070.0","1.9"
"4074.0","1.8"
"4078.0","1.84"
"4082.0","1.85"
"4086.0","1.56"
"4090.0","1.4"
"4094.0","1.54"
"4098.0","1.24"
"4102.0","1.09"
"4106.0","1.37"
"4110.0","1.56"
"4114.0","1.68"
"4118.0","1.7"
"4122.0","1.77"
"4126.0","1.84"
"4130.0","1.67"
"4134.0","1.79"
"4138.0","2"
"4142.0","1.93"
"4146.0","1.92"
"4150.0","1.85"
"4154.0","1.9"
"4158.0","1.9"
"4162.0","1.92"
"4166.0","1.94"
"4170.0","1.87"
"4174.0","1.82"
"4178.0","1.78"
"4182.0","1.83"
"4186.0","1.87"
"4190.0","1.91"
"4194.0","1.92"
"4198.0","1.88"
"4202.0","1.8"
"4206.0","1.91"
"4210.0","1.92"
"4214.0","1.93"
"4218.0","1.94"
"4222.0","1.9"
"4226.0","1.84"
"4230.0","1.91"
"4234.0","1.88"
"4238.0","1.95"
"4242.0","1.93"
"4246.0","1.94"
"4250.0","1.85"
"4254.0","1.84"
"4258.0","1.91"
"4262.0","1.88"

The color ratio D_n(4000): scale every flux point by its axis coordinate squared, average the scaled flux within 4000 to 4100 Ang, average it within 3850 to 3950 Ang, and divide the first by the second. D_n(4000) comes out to 1.30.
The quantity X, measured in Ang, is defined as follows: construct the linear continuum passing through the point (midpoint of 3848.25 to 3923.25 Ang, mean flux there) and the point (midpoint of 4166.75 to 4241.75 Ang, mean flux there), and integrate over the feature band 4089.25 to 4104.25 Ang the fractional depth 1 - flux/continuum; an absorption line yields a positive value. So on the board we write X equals 3.8 Ang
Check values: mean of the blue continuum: 1.52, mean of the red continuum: 1.88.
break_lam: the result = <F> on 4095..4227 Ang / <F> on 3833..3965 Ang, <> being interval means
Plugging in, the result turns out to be 1.21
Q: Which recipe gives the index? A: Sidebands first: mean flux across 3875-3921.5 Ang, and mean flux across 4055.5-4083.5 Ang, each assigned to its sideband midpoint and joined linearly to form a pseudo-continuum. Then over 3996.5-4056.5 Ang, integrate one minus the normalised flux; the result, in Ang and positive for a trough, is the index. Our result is -4.82 Ang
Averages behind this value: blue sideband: 1.45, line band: 1.92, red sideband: 1.88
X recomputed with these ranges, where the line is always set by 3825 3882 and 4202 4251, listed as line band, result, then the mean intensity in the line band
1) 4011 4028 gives -2.9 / 1.92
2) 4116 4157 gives -1.1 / 1.84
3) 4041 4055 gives -2.4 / 1.97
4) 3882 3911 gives 2.7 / 1.35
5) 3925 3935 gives 0.8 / 1.4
